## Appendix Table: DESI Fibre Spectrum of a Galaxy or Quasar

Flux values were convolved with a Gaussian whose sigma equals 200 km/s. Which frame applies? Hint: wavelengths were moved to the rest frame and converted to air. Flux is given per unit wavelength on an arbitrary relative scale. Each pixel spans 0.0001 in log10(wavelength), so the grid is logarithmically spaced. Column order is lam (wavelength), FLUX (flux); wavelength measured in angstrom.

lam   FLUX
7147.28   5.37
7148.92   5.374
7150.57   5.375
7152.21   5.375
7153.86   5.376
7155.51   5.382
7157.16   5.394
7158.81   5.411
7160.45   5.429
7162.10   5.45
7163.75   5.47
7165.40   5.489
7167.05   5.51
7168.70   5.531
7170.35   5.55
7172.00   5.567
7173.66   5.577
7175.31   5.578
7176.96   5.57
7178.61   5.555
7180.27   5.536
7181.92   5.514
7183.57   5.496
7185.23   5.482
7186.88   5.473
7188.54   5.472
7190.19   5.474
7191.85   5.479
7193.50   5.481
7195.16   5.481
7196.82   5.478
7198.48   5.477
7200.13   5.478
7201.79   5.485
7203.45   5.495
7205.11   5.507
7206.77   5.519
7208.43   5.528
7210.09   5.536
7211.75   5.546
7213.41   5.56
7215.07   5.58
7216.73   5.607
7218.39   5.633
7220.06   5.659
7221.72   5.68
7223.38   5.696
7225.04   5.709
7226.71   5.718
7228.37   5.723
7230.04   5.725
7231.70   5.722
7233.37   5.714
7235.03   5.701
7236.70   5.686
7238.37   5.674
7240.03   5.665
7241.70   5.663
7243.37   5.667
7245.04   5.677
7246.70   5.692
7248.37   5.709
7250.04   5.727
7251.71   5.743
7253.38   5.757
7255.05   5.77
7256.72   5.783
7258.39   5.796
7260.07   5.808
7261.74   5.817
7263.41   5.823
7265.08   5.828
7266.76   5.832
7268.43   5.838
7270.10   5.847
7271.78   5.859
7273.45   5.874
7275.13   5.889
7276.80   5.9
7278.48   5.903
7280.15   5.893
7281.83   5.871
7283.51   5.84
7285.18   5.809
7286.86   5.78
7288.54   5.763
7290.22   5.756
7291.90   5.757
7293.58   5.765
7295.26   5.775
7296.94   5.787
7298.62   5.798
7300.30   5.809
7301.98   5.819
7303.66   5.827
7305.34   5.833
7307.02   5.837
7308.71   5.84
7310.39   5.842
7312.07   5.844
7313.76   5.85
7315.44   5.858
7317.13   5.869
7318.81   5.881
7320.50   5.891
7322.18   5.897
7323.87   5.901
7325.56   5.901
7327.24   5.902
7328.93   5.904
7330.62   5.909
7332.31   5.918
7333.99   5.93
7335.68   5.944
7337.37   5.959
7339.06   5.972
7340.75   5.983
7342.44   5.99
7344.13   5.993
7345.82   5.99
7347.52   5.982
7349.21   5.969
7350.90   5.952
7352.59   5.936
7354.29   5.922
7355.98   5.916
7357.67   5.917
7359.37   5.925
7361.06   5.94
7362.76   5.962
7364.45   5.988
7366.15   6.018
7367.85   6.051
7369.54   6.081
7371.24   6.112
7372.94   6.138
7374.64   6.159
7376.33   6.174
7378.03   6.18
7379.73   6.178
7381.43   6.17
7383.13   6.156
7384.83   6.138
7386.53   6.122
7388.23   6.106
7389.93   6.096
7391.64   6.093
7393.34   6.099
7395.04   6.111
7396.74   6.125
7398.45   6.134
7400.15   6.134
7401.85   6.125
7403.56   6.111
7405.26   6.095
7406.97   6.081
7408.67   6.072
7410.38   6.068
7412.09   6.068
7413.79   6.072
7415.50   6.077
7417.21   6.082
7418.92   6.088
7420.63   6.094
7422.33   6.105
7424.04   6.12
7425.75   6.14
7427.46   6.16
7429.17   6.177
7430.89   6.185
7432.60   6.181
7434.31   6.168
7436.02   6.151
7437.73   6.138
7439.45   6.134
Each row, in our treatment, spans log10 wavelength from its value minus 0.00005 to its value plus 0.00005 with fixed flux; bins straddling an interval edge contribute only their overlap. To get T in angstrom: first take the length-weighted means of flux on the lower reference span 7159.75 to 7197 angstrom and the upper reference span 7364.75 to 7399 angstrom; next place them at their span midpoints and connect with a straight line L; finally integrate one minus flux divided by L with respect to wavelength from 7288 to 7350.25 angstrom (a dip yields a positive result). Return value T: 0.5 angstrom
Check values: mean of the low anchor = 5.51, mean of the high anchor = 6.12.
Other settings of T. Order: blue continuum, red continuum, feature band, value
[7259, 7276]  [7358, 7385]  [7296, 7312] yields 0.3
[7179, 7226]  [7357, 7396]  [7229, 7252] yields -0.2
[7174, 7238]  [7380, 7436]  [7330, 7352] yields -0.1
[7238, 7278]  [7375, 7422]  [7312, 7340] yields 0.2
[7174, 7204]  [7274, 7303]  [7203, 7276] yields -0.5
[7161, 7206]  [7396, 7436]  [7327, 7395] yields -0.6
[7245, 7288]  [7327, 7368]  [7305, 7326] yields 0.1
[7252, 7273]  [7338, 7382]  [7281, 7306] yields 0.3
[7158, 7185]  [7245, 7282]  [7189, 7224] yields 0.5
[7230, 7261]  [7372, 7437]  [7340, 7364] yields 0.1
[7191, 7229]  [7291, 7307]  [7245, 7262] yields -0.2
